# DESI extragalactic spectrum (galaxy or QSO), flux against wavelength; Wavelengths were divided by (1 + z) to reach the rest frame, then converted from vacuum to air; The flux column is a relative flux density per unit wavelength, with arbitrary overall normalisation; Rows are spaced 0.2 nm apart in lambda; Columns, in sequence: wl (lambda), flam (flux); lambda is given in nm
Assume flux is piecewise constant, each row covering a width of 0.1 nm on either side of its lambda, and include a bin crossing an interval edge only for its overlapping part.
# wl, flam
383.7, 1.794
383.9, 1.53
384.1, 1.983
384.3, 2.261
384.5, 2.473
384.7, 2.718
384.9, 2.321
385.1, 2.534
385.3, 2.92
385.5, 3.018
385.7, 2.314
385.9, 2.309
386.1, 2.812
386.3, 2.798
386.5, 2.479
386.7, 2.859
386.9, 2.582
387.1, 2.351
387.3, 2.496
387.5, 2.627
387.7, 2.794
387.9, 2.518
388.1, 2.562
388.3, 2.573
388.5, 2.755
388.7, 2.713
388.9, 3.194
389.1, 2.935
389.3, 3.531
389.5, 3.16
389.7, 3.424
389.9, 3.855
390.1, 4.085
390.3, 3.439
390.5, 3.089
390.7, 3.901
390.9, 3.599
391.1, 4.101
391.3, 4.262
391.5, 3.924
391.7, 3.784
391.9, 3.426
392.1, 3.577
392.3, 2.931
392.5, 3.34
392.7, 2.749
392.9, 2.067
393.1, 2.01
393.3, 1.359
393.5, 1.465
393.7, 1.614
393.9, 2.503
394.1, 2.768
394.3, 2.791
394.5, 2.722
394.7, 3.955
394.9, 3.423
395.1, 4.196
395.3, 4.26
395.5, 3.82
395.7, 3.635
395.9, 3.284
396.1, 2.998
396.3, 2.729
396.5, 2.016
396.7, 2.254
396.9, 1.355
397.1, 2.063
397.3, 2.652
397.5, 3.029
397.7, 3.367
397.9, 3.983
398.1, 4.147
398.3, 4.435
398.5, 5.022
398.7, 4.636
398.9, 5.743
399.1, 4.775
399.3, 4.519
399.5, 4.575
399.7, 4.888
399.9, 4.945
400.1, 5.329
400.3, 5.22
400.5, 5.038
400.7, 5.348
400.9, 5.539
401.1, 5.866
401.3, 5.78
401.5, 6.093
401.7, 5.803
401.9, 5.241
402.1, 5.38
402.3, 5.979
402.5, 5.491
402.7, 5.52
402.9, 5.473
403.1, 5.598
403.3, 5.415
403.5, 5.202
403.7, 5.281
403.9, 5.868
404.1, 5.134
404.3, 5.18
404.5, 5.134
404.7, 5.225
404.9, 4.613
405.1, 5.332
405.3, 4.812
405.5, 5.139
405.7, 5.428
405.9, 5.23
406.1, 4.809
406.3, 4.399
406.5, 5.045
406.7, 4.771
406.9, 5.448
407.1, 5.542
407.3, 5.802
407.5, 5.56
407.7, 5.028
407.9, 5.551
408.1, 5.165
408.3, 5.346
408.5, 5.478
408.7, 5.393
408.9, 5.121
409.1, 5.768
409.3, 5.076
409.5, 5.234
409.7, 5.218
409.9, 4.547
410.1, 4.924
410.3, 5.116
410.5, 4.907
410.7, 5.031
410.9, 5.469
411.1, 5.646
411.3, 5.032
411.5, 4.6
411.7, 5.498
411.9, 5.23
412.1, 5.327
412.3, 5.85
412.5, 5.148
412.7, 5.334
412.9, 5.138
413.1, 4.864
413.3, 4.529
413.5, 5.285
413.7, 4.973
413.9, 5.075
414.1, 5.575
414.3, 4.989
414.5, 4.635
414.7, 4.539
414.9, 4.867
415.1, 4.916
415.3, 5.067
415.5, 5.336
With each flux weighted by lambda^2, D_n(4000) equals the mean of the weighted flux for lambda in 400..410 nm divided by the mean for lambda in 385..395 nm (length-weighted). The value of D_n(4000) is 1.95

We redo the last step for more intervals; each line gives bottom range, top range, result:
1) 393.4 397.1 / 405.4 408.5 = 1.94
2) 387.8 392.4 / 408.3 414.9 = 1.70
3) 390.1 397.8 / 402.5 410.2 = 1.84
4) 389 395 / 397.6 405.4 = 1.73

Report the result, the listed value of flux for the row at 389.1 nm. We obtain 2.935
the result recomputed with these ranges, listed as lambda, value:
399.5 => 4.575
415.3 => 5.067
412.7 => 5.334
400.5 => 5.038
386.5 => 2.479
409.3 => 5.076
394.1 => 2.768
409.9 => 4.547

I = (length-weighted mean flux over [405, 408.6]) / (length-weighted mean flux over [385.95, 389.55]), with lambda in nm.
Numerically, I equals 1.9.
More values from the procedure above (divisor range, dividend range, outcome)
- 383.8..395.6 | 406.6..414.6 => 1.78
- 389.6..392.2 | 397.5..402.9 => 1.36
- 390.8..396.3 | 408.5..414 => 1.65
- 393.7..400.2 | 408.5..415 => 1.42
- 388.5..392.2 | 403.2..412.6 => 1.48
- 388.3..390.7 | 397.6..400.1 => 1.41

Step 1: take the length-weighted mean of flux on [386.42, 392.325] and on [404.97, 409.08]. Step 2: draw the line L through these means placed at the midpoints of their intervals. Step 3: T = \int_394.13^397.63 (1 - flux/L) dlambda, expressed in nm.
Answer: 0.81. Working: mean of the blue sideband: 3.19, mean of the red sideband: 5.23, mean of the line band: 3.01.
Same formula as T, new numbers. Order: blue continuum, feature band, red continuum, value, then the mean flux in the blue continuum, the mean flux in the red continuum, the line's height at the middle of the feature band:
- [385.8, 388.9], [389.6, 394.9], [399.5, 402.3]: 0.672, 2.63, 5.41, 3.64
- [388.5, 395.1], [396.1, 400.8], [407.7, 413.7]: -0.111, 3.13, 5.19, 3.85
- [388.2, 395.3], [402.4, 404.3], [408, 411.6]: -0.422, 3.14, 5.17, 4.44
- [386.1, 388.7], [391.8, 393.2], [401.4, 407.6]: 0.224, 2.63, 5.32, 3.43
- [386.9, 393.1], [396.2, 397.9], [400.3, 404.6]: 0.745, 3.16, 5.49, 4.48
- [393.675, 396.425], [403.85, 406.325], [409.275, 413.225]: -0.385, 3.23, 5.16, 4.42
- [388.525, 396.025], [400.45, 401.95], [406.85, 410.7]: -0.450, 3.21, 5.27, 4.32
